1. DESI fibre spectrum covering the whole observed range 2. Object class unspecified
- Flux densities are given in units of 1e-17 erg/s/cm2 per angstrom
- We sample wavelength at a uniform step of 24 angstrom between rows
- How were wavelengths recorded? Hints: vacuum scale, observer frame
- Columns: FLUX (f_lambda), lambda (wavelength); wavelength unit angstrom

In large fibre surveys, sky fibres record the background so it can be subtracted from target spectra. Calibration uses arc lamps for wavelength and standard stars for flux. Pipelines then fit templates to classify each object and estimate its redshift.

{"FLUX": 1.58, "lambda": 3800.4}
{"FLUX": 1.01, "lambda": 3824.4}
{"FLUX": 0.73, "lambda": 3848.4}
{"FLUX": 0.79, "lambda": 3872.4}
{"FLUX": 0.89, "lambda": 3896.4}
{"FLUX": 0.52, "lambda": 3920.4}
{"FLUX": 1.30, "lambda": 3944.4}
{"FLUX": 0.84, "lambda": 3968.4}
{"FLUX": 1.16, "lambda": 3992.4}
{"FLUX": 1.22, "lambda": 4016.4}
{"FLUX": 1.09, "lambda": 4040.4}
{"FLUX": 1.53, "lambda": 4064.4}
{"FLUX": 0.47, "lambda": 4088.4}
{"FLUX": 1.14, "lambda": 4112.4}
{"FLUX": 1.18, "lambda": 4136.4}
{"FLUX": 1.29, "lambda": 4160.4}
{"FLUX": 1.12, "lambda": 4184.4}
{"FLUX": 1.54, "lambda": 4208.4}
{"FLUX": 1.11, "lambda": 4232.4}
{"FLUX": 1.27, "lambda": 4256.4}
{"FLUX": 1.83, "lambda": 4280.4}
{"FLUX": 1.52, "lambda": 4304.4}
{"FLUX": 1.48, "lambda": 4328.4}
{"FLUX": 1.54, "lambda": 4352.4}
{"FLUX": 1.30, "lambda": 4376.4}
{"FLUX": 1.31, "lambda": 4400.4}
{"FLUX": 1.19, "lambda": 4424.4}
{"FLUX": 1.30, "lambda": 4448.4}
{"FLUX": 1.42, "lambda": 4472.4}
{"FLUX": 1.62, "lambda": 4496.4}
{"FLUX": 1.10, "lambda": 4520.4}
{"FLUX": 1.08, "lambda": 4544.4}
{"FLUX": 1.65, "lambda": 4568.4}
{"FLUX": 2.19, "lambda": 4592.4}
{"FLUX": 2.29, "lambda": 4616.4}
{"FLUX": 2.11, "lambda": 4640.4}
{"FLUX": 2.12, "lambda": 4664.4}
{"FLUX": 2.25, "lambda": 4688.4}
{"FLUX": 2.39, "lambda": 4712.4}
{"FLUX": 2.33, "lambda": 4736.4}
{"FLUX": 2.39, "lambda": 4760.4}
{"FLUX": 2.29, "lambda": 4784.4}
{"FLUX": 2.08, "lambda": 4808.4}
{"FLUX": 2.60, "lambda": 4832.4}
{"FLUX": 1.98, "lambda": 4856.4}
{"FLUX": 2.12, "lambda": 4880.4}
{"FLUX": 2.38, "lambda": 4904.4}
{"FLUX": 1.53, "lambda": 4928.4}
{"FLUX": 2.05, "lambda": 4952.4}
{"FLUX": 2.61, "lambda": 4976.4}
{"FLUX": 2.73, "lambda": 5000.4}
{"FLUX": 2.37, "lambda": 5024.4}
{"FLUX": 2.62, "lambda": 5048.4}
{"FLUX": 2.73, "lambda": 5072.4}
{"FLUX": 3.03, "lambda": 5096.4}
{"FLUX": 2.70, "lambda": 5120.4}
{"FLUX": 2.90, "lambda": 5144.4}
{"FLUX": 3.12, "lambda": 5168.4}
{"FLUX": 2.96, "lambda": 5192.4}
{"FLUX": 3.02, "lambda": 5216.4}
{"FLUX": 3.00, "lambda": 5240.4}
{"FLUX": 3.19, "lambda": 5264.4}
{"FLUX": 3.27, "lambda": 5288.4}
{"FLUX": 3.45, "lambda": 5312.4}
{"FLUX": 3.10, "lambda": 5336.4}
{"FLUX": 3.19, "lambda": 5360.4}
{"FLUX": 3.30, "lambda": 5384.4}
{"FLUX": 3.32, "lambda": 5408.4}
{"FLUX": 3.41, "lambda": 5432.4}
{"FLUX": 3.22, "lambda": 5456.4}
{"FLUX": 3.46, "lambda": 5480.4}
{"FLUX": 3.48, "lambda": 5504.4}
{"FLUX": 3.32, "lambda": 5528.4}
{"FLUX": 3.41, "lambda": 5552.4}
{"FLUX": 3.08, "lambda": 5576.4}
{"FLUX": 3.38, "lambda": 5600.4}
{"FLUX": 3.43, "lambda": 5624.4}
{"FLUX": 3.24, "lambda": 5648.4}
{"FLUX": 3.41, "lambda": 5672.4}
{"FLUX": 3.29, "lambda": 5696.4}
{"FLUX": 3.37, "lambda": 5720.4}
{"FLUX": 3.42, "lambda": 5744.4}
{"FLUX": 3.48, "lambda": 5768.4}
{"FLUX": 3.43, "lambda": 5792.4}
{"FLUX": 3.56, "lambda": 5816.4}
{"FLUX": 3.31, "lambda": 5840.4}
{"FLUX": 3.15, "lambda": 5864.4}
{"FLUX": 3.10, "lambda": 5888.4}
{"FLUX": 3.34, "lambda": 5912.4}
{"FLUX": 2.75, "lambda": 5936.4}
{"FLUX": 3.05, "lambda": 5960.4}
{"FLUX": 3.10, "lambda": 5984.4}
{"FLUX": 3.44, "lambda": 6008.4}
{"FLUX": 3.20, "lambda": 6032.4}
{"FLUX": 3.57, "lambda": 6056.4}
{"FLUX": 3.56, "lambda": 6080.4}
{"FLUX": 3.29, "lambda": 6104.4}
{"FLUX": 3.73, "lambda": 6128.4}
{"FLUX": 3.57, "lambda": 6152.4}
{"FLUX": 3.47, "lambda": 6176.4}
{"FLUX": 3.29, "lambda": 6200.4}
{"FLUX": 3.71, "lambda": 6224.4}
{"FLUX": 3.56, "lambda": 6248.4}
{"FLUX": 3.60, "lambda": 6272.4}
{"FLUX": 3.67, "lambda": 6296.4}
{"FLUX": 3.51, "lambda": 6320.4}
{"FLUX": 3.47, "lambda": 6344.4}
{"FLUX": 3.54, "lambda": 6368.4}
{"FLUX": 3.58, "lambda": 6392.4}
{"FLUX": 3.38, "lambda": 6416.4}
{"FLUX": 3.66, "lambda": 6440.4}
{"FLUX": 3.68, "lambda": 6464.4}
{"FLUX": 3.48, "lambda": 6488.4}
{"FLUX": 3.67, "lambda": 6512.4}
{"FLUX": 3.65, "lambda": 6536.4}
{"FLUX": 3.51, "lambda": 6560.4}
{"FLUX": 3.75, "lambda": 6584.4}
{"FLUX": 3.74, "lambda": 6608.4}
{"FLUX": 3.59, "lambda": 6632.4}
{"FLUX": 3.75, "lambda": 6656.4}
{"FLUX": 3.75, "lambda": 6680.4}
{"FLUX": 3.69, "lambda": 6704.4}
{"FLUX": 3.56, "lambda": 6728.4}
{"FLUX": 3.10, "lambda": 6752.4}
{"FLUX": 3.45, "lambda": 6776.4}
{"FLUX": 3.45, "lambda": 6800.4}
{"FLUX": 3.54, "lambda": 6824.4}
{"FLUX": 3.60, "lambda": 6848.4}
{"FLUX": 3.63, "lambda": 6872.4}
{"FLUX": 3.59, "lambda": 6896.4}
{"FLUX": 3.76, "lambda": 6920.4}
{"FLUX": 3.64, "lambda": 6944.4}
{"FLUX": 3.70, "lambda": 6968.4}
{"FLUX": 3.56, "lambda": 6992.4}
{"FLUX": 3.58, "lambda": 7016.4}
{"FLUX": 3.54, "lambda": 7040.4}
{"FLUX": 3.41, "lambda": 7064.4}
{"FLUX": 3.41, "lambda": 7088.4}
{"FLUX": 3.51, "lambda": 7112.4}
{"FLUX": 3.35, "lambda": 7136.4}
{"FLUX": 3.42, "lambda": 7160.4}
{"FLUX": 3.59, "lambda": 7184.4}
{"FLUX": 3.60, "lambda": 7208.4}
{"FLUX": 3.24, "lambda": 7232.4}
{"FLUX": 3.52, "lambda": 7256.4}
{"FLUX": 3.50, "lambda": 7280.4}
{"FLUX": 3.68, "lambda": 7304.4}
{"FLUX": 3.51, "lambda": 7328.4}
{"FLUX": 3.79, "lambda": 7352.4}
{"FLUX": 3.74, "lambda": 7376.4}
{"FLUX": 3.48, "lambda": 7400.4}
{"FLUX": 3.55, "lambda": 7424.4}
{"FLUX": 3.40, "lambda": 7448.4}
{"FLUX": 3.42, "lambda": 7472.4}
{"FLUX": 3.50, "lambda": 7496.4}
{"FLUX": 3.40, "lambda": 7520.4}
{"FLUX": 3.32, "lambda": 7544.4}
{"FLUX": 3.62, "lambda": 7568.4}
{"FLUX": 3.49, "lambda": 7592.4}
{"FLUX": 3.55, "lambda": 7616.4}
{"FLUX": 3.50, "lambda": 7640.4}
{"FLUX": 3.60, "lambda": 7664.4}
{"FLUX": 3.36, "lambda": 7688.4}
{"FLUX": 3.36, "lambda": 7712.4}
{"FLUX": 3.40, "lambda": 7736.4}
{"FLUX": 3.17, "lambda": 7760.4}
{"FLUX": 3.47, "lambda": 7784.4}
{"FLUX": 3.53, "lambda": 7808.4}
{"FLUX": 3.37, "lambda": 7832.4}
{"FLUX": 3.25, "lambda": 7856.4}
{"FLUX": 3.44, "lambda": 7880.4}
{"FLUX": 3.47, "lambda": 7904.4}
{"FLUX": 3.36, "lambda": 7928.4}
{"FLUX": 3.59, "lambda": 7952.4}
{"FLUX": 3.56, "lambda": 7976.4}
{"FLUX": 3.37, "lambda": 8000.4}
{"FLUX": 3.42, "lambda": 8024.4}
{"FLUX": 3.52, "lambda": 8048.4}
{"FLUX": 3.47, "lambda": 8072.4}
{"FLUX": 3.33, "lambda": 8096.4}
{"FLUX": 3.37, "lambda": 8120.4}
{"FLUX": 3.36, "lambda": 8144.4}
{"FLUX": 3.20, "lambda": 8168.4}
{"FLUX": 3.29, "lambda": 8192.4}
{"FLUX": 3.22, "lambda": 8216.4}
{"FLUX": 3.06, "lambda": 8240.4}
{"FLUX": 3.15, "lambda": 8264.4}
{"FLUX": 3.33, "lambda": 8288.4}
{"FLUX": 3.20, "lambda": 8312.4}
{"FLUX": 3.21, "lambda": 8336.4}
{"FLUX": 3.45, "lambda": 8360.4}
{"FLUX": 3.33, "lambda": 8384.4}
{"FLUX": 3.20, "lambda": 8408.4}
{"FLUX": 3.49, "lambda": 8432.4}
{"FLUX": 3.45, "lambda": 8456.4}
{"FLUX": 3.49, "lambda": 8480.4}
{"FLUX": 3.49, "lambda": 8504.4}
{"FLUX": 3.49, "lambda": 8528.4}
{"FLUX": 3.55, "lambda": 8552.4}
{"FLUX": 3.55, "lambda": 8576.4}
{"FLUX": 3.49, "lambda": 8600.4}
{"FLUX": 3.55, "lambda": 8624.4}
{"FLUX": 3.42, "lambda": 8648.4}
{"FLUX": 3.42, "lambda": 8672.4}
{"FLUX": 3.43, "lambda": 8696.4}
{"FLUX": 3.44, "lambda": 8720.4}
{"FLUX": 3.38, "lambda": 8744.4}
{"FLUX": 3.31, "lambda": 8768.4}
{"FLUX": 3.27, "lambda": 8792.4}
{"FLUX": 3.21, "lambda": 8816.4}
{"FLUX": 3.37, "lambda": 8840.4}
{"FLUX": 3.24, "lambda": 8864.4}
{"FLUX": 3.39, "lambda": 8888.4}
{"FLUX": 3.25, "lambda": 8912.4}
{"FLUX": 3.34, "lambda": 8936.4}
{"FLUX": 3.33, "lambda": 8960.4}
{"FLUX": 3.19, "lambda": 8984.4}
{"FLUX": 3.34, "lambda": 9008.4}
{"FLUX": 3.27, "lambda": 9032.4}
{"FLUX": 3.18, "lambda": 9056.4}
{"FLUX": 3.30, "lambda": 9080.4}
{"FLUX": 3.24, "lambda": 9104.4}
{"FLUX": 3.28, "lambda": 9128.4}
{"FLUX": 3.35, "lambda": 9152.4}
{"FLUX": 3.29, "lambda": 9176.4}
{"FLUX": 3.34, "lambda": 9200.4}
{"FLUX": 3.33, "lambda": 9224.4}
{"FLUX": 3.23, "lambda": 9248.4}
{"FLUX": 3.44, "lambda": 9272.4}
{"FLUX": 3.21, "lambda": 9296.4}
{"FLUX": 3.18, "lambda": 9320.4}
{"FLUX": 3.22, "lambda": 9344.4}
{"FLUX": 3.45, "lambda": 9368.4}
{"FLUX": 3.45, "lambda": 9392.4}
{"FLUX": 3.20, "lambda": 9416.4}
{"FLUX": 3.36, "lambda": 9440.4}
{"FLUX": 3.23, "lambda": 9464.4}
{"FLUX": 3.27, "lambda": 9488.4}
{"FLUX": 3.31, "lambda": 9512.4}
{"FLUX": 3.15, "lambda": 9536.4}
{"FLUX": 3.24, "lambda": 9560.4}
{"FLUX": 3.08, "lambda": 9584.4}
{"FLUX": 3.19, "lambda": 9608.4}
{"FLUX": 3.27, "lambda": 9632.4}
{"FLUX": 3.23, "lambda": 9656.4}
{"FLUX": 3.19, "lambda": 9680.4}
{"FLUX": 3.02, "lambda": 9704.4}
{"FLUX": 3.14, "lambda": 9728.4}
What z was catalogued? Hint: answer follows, 0.147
